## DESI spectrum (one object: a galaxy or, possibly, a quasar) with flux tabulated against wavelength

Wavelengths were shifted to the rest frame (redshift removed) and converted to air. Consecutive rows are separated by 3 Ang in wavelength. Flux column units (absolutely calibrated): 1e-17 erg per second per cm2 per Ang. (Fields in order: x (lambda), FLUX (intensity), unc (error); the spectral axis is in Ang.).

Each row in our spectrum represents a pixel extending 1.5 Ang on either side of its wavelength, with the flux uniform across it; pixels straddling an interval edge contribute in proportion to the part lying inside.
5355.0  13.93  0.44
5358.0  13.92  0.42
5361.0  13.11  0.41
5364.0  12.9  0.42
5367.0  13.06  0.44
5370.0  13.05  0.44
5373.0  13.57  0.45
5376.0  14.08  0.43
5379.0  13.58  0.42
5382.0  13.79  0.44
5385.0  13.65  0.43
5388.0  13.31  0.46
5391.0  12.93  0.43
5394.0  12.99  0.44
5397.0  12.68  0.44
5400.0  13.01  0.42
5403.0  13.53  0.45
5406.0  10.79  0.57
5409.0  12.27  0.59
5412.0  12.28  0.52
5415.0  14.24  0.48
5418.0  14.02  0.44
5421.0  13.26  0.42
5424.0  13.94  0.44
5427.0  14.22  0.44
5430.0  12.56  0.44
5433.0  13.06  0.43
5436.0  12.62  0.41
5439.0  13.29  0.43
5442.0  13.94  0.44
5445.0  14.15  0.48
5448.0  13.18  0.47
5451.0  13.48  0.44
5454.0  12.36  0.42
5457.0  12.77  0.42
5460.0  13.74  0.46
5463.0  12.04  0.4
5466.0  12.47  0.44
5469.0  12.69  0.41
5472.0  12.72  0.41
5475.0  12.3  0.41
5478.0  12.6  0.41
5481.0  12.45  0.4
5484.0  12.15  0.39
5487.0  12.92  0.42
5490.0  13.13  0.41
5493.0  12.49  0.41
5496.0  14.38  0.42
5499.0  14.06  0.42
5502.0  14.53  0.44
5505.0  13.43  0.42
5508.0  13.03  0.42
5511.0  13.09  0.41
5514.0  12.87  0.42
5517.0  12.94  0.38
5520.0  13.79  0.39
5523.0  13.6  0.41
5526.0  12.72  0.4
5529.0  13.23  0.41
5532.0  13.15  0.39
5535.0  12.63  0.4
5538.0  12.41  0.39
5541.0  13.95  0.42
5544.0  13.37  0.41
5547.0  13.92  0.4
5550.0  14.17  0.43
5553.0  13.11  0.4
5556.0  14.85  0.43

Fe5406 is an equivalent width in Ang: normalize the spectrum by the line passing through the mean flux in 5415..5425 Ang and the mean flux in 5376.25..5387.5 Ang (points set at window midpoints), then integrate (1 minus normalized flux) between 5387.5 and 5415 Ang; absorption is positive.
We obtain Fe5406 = 2.1 Ang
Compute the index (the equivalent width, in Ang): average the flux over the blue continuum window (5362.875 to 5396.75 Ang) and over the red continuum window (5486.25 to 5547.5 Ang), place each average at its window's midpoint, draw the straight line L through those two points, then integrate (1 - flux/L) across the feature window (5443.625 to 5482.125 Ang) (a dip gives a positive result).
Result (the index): 1.38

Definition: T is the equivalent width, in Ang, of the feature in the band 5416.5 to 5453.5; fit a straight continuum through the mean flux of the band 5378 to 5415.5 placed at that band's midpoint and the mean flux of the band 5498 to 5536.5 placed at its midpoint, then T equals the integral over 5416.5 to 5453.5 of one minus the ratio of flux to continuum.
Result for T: -1.1 Ang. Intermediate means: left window 13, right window 13.3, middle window 13.4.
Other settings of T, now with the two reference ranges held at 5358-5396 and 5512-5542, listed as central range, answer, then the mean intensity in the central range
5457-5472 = 0.5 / 12.7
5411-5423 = -0.2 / 13.5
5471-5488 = 0.9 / 12.5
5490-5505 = -0.7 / 13.7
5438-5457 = -0.2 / 13.4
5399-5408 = 0.6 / 12.4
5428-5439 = 0.3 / 12.9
